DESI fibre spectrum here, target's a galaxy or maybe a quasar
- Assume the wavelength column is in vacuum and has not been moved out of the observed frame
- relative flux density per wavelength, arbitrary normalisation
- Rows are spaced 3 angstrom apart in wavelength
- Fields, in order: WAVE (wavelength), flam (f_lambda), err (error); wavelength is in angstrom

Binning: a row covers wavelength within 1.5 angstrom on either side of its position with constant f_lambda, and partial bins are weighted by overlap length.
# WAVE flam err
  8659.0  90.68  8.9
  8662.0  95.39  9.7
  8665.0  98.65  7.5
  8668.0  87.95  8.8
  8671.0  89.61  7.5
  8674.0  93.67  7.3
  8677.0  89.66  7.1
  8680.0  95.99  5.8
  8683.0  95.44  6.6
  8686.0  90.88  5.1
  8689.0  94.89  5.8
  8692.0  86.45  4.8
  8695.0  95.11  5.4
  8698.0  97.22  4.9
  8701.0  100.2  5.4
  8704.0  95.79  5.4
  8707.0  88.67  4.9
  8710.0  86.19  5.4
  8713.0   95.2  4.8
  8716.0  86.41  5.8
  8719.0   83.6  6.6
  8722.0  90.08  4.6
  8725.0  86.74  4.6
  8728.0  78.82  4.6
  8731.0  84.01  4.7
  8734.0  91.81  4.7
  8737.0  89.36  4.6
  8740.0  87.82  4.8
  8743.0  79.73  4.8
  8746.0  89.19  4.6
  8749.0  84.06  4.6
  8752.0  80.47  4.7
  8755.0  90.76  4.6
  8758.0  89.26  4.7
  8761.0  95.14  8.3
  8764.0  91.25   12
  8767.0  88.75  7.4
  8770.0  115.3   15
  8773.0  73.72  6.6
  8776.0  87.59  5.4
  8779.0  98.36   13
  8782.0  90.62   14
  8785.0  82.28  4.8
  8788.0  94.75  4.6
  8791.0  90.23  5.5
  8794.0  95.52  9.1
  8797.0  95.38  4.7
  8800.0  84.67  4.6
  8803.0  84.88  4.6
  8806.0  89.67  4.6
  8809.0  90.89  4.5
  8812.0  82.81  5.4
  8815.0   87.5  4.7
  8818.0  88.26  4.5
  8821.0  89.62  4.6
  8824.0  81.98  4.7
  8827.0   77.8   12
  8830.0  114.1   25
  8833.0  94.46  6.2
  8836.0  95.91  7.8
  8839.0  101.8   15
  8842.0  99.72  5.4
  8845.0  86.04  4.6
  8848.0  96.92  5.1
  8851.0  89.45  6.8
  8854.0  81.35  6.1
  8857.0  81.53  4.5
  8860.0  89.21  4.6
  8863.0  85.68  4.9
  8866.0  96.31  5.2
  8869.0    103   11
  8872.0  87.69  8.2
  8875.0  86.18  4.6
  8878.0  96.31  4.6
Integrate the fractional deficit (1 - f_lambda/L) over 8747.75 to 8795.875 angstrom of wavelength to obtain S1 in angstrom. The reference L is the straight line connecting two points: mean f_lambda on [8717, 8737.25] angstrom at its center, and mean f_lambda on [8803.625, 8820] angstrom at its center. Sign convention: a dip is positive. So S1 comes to -2.0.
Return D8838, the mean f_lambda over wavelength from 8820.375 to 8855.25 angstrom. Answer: 92.6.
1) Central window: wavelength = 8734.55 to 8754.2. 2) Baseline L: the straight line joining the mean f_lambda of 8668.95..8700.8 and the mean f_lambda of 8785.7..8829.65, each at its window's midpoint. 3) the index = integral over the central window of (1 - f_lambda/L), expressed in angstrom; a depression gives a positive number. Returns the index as 1.2 angstrom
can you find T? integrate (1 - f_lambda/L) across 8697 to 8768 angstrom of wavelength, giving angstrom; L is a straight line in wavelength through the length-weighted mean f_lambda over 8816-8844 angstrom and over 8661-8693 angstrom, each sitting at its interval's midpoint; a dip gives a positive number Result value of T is 3.24 angstrom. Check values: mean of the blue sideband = 92.7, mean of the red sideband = 93.5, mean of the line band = 88.7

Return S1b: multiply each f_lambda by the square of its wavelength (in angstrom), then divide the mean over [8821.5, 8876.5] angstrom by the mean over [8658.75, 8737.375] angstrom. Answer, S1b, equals 1.0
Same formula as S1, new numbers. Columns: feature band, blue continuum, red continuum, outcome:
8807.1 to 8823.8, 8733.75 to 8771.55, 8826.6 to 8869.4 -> 0.8 angstrom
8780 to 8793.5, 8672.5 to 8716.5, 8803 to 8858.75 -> 0.1 angstrom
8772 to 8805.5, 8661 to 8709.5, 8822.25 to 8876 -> 1.1 angstrom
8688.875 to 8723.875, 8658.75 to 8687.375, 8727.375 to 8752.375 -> -0.9 angstrom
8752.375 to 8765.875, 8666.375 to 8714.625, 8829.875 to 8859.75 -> 0.3 angstrom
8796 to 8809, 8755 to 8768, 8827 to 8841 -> 0.9 angstrom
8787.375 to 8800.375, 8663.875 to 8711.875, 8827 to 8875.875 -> 0.0 angstrom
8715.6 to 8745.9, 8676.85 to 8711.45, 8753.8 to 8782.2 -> 2.2 angstrom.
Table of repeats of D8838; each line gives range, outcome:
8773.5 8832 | 89.6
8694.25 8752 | 88.6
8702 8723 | 89.7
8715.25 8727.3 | 86.2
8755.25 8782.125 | 92.2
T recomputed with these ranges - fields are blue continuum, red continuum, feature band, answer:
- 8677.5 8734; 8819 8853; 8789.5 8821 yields 1.22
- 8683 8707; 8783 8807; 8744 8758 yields 0.82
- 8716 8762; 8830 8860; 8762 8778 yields -0.58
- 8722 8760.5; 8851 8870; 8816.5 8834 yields -0.51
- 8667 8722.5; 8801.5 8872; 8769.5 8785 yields 0.09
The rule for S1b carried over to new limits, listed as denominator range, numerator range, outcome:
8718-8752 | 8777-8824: 1.06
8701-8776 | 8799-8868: 1.04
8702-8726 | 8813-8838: 1.05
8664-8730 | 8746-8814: 1.00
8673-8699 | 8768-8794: 1.01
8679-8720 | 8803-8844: 1.02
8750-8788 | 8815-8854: 1.04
